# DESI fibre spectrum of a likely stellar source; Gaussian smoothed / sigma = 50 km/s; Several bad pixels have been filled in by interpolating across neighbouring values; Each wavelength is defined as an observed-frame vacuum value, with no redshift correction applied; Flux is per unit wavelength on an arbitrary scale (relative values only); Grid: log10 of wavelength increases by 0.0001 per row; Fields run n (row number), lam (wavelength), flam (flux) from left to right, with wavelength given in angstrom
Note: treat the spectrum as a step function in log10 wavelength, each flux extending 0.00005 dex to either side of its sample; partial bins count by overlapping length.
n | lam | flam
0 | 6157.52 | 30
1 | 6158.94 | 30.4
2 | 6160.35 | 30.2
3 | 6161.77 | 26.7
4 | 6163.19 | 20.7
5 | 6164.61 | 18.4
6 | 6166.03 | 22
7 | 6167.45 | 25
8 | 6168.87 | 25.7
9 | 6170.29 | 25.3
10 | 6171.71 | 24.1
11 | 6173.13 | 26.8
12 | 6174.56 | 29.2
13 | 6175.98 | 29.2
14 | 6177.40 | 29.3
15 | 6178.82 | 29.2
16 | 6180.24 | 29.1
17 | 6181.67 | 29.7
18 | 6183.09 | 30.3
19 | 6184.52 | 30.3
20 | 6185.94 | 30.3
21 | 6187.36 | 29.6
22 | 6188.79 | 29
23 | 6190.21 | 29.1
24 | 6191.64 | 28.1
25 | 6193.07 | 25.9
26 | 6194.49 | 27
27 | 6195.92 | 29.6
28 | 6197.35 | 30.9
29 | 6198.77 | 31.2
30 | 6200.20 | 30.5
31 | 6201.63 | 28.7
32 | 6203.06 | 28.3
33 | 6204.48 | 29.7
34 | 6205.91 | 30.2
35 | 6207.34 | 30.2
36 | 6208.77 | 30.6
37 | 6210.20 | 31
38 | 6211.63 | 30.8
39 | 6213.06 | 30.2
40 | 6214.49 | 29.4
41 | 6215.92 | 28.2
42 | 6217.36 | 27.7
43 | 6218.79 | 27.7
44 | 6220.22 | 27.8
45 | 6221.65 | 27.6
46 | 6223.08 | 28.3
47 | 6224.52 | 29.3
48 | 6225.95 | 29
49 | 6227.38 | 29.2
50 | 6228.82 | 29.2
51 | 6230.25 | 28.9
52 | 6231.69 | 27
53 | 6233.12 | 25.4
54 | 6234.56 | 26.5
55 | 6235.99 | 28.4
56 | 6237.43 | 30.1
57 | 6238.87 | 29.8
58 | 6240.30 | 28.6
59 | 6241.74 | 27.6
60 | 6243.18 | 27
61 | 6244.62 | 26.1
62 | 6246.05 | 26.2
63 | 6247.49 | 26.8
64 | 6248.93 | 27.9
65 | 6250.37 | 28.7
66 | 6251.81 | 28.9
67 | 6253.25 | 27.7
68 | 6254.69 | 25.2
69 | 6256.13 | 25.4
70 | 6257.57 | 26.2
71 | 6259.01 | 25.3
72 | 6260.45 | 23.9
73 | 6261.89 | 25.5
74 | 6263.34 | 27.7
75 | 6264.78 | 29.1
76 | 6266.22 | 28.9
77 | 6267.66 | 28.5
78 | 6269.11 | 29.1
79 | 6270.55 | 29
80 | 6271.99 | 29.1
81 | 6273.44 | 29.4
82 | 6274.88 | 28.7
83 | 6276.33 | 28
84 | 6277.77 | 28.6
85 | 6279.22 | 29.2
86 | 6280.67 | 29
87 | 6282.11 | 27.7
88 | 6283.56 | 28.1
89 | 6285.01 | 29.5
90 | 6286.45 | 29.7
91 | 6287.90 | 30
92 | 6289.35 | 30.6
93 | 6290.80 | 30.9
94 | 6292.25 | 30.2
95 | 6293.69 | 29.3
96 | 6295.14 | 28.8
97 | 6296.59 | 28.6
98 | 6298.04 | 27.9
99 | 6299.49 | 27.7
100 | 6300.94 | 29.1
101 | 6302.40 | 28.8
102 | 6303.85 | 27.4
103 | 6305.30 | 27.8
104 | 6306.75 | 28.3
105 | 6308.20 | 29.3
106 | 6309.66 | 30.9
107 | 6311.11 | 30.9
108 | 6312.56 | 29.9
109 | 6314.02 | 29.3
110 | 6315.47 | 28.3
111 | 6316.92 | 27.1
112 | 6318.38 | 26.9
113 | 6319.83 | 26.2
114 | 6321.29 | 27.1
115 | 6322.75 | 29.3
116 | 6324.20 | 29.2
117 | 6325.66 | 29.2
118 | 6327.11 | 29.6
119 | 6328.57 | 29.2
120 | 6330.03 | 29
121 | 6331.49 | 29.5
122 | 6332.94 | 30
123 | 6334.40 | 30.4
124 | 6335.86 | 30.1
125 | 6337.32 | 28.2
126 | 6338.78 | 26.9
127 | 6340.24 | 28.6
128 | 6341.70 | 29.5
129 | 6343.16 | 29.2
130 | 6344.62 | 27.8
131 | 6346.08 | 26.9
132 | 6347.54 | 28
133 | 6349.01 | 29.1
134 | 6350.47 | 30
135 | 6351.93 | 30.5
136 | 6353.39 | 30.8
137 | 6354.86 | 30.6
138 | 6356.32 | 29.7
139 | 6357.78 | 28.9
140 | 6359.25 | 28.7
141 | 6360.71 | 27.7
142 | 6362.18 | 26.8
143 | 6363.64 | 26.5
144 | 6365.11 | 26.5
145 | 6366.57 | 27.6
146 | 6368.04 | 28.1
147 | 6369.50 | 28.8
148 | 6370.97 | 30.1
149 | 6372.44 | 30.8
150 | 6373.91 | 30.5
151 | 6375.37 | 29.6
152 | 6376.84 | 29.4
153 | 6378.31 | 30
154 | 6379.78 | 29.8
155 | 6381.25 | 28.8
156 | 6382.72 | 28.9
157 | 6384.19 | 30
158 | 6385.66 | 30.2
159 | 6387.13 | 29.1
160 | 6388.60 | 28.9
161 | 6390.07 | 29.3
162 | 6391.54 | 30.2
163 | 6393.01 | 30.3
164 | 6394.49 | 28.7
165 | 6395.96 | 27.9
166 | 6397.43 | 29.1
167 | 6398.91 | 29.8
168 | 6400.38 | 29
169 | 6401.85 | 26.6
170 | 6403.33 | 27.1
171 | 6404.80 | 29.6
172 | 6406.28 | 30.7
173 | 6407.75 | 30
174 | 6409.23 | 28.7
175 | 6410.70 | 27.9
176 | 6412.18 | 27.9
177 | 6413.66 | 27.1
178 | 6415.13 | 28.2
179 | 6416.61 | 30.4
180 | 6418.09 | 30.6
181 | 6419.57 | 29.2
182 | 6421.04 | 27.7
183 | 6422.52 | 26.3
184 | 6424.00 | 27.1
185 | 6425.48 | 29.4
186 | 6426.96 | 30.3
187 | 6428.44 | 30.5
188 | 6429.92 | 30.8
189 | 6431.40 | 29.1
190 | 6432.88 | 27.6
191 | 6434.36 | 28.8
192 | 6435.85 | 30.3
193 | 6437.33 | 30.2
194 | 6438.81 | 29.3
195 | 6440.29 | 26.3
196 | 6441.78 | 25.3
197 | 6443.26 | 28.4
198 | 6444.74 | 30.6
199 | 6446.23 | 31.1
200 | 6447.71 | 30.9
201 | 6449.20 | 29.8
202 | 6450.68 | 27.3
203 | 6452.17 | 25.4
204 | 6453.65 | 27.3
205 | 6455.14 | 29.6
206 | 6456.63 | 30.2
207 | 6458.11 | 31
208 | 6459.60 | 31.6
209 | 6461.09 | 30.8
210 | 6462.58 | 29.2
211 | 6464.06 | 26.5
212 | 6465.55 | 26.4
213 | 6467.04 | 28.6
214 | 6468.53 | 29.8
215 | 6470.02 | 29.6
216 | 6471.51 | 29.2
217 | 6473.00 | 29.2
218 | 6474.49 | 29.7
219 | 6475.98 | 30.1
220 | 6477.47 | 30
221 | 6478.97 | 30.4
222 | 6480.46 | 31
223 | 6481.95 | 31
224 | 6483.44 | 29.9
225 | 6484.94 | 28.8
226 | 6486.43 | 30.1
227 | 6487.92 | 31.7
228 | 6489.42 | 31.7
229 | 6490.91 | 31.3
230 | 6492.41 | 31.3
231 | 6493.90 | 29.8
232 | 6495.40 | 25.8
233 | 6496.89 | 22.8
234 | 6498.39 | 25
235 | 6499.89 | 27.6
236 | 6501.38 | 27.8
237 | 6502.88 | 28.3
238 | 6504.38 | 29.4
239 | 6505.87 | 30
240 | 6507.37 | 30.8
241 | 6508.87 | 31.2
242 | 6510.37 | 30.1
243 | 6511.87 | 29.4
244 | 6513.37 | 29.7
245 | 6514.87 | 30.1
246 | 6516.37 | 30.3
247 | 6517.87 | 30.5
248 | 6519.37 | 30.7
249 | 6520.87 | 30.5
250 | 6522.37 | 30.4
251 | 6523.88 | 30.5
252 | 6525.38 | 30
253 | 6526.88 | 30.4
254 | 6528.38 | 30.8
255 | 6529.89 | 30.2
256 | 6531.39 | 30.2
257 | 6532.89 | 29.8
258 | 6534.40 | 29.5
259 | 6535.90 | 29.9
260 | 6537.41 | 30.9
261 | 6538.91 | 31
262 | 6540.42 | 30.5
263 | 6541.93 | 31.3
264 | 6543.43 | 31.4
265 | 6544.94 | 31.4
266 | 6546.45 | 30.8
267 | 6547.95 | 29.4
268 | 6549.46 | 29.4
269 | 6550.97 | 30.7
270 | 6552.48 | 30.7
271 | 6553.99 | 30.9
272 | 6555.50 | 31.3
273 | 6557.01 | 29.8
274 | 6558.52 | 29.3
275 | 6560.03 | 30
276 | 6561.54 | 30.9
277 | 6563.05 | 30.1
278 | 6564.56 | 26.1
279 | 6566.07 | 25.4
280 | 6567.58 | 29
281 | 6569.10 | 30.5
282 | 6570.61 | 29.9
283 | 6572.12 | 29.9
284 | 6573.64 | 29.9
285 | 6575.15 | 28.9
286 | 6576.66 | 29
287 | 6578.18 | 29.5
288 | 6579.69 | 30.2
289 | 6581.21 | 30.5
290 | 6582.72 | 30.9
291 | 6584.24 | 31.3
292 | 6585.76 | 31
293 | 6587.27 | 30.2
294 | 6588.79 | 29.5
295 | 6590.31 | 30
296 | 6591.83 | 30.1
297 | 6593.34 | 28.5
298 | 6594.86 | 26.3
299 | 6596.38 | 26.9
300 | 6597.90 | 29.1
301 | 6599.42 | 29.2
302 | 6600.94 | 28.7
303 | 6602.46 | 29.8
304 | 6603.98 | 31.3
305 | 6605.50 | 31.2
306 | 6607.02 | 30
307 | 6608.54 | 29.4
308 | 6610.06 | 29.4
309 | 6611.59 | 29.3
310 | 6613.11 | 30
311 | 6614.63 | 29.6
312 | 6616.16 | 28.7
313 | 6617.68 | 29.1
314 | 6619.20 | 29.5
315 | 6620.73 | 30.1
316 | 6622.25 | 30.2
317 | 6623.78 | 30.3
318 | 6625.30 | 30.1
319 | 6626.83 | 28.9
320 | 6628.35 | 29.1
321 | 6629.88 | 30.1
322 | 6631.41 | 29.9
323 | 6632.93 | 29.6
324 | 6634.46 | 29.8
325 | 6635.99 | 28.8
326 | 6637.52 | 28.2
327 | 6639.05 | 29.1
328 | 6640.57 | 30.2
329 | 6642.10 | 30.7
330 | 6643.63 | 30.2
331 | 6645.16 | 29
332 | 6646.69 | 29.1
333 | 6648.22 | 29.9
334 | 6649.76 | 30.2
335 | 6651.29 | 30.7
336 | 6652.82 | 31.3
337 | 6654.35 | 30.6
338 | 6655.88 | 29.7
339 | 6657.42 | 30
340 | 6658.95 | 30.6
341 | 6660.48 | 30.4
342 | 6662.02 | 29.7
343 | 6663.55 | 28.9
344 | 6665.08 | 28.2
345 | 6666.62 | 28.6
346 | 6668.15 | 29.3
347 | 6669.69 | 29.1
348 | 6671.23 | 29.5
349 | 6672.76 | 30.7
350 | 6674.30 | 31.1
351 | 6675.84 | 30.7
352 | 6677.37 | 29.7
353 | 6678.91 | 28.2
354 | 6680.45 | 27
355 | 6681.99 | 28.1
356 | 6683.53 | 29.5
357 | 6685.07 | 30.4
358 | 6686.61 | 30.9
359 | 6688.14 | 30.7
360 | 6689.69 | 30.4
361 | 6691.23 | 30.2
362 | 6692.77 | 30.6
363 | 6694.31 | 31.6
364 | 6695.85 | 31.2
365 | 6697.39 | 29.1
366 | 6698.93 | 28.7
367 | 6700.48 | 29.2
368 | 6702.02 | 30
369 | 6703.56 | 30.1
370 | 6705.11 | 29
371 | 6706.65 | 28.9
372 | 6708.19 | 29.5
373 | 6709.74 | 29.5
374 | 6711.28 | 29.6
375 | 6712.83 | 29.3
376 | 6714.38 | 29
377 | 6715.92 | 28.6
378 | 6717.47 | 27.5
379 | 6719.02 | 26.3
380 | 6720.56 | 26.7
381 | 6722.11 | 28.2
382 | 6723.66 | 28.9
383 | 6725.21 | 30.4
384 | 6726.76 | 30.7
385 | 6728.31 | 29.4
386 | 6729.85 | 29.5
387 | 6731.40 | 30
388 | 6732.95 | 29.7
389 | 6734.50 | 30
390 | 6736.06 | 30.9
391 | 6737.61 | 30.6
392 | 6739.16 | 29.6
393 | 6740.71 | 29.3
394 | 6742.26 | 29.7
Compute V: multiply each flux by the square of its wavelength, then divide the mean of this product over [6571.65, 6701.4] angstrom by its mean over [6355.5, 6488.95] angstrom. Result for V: 1.09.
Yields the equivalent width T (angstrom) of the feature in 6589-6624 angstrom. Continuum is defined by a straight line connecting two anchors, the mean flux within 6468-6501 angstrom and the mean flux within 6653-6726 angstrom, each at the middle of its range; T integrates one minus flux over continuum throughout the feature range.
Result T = 0.0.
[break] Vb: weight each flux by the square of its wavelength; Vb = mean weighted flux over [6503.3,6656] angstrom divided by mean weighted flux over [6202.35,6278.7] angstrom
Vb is 1.18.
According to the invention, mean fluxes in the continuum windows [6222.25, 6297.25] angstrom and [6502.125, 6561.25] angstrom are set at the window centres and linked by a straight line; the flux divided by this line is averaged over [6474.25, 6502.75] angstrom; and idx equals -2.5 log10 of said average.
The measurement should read 0.03 mag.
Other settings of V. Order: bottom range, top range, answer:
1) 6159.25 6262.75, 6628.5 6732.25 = 1.23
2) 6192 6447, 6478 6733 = 1.13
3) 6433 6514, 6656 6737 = 1.08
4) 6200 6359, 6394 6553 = 1.09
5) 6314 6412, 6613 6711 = 1.13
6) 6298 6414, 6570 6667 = 1.11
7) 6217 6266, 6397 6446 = 1.11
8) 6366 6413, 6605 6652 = 1.10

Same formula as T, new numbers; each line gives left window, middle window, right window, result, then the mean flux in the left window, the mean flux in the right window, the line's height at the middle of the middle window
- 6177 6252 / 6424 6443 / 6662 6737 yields 0.1 angstrom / 28.8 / 29.4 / 29.1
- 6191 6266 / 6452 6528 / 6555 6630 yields -0.9 angstrom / 28.2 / 29.6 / 29.2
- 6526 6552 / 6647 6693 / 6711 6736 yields -0.6 angstrom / 30.4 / 29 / 29.4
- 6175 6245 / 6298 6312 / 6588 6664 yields 0.1 angstrom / 28.9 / 29.6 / 29.1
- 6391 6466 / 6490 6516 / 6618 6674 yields 0.3 angstrom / 28.9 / 29.7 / 29.2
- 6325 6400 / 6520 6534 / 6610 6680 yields -0.4 angstrom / 29.1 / 29.7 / 29.4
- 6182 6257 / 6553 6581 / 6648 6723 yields -0.2 angstrom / 28.6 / 29.5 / 29.3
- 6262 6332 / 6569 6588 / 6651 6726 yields -0.5 angstrom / 28.8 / 29.5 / 29.3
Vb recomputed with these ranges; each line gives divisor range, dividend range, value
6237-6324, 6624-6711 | 1.18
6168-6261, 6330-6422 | 1.08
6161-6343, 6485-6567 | 1.15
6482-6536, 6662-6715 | 1.05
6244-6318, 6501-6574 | 1.15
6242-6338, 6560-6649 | 1.15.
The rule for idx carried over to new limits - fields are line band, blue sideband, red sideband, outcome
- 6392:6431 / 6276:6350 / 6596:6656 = 0.008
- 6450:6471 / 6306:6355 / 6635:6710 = 0.017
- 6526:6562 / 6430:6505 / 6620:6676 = -0.038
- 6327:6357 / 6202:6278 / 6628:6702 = -0.024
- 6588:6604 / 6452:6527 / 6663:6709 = 0.024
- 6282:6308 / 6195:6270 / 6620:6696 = -0.016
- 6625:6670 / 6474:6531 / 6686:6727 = -0.006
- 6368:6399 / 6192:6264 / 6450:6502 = -0.028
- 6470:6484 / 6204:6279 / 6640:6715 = -0.037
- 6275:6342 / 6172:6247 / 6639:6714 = 0.004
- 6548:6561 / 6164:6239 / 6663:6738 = -0.039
